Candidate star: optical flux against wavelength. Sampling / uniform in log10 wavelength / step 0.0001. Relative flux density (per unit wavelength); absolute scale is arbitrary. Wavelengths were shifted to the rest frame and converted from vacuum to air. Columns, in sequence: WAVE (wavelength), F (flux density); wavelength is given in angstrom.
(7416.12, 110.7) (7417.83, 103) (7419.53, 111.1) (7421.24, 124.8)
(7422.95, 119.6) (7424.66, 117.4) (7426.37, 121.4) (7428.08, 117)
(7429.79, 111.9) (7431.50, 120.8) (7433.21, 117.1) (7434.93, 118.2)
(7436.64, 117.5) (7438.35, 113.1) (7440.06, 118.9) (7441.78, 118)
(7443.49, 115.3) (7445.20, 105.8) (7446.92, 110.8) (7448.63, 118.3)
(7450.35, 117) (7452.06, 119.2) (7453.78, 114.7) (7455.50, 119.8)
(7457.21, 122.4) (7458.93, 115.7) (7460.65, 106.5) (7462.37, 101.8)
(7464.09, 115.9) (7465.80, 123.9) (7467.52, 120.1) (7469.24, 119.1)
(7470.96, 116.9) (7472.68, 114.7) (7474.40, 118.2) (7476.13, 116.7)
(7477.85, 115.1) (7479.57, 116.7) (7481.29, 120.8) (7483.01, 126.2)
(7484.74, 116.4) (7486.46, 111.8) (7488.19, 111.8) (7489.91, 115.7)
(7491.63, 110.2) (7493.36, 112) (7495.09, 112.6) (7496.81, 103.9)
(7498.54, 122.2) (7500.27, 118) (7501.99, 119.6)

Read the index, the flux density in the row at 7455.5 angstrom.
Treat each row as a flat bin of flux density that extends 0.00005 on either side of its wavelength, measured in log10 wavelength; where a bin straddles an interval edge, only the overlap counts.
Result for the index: 119.8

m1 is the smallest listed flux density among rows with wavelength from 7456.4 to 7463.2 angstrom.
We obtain 101.8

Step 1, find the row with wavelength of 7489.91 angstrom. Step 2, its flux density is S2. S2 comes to 115.7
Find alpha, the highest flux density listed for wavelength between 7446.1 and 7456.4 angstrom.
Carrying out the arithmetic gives 119.8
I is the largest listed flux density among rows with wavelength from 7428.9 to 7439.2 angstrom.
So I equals 120.8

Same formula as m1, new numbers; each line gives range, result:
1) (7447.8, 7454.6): 114.7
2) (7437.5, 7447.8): 105.8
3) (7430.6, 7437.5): 117.1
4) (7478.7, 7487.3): 111.8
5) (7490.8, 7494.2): 110.2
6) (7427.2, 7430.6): 111.9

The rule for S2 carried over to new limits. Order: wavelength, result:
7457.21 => 122.4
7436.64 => 117.5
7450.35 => 117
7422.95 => 119.6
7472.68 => 114.7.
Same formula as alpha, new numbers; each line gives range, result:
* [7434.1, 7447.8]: 118.9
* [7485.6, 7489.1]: 111.8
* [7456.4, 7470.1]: 123.9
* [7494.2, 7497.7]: 112.6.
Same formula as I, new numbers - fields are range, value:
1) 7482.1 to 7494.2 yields 126.2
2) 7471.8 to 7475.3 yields 118.2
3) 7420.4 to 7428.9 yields 124.8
